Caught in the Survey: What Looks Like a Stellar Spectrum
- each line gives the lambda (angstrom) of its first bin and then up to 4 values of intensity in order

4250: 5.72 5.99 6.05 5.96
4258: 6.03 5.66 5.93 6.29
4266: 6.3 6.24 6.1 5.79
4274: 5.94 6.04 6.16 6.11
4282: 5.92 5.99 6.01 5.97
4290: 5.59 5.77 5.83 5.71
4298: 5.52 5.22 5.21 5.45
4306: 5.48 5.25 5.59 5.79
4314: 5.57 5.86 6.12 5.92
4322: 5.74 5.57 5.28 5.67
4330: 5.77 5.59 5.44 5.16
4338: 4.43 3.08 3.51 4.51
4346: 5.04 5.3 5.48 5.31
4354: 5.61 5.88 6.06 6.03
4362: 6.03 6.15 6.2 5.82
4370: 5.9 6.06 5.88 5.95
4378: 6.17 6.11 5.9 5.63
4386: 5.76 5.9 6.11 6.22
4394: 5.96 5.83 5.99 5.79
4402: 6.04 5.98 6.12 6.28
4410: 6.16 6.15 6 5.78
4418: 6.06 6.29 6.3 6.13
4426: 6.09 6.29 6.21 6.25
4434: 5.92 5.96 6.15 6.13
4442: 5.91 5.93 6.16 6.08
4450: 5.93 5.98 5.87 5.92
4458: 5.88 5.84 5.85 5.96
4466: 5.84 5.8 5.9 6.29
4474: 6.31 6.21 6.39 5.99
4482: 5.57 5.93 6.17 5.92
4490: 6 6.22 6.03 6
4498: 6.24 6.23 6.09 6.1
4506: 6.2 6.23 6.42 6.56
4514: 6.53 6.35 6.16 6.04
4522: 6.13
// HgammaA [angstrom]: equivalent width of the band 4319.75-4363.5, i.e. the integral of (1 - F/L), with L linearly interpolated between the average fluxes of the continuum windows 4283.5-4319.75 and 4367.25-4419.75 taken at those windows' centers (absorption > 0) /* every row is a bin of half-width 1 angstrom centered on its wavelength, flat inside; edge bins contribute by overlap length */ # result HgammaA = 3.9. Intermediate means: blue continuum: 5.66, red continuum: 5.99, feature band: 5.29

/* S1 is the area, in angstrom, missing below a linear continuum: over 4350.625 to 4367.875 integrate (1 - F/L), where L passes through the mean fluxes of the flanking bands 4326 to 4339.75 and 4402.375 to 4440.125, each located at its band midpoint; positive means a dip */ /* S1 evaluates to -1.3 angstrom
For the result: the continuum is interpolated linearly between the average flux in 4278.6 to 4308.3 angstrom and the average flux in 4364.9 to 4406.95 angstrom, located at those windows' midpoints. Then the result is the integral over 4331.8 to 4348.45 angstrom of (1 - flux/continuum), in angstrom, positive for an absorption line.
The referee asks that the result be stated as 3.5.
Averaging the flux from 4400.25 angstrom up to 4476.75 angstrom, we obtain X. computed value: 6.05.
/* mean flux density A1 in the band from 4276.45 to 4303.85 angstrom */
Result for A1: 5.77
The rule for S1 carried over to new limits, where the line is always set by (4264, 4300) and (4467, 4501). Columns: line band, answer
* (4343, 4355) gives 1.5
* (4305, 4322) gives 0.7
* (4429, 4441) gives -0.1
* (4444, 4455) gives 0.1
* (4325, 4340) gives 2.0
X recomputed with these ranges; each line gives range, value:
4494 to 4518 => 6.25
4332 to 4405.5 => 5.62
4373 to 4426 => 6.02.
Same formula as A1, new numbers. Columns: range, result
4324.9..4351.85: 4.96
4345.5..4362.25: 5.64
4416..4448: 6.11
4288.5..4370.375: 5.47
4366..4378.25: 5.97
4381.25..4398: 5.92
